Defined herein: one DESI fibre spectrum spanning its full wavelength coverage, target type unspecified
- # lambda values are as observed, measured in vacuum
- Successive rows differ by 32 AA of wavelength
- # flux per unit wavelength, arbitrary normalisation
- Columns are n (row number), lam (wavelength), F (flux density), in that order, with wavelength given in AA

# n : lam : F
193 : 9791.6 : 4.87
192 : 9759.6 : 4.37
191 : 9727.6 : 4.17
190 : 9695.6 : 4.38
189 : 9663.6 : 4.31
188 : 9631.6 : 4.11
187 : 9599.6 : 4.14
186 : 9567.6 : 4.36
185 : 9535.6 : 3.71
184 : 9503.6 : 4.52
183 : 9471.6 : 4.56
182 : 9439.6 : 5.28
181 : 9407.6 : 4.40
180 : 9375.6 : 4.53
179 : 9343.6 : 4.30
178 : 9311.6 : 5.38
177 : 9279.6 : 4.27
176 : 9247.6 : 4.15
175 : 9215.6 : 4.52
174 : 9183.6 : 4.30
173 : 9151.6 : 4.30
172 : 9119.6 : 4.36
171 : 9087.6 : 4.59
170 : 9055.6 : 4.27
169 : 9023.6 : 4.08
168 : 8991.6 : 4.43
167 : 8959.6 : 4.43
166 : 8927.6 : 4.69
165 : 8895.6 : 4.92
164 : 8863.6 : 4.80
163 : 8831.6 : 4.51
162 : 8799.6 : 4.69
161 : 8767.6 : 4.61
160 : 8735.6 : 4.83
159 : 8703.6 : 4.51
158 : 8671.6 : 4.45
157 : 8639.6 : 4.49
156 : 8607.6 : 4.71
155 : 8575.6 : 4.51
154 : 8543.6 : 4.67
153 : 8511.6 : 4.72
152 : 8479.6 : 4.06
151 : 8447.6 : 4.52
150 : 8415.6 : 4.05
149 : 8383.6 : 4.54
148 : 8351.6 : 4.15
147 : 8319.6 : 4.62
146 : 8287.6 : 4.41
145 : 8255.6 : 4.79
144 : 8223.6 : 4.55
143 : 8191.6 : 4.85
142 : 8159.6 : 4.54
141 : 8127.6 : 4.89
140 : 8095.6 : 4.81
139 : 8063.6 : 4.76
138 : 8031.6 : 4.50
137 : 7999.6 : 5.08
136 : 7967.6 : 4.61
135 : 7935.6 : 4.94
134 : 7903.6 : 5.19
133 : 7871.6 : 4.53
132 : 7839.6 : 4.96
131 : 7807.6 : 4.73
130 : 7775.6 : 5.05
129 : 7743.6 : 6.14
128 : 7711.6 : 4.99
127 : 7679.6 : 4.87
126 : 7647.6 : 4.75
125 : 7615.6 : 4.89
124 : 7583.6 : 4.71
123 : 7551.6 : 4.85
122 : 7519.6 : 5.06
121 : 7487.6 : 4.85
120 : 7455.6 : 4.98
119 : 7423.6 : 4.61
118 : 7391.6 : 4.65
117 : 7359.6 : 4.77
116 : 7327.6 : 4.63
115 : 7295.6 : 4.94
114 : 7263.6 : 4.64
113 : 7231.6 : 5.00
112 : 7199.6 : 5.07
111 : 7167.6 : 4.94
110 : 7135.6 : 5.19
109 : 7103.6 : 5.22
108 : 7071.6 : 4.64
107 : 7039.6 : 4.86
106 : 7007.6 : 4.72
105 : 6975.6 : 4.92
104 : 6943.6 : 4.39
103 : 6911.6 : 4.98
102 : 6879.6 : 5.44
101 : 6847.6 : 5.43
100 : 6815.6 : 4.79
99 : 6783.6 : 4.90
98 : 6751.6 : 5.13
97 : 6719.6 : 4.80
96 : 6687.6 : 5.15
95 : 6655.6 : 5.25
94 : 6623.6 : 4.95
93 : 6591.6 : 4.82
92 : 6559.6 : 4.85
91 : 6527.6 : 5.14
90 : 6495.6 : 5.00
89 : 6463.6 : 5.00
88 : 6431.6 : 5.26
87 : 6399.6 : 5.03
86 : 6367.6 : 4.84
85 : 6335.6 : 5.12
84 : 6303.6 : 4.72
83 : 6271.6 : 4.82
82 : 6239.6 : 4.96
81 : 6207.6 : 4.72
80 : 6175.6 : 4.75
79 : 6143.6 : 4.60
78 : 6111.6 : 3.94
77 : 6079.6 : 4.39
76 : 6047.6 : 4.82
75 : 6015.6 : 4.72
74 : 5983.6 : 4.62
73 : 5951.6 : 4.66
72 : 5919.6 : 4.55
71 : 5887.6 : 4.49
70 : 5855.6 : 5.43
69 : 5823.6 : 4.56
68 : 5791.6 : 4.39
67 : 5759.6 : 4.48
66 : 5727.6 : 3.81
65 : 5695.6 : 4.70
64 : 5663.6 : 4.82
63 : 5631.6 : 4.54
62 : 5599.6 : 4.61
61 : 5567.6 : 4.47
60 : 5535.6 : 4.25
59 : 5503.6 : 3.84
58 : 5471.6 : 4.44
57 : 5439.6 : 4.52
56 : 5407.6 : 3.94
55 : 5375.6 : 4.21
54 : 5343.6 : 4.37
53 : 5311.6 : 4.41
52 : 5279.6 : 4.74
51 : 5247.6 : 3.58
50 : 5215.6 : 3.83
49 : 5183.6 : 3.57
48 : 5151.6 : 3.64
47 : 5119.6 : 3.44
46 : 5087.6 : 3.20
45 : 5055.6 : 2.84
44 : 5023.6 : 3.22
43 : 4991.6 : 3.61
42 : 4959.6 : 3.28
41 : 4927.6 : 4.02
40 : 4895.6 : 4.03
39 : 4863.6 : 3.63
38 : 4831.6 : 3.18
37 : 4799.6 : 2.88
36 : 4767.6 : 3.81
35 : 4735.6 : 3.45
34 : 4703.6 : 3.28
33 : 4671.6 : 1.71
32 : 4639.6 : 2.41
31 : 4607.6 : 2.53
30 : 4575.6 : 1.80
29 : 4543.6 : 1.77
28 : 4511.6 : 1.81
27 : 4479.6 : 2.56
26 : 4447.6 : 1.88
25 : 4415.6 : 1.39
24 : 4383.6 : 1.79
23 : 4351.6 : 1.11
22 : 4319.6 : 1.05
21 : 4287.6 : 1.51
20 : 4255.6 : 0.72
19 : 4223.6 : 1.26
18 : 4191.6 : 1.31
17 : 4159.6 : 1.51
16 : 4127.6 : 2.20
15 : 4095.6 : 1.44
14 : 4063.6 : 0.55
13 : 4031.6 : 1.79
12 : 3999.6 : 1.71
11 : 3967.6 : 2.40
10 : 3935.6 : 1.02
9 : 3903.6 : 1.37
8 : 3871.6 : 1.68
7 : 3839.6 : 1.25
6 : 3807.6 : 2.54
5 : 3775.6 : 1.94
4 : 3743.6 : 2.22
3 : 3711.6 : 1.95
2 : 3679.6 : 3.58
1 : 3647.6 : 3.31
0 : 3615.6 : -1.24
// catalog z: 0.178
